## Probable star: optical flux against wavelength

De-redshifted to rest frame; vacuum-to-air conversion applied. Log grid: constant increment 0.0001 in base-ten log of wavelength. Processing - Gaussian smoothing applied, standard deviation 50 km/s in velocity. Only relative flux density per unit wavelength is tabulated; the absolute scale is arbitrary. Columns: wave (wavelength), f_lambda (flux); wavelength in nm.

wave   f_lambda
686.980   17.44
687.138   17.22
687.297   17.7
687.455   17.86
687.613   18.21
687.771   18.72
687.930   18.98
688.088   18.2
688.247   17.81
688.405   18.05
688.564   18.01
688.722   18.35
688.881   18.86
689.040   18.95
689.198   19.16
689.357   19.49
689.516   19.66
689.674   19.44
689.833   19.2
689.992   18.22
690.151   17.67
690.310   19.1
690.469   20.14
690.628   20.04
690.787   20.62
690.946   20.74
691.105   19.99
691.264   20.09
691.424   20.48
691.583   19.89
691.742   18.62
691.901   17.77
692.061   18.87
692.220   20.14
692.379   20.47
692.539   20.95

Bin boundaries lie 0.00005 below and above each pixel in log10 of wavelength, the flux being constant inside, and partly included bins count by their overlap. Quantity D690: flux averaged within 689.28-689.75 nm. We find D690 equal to 19.6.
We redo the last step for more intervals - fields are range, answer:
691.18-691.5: 20.2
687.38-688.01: 18.5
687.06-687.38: 17.4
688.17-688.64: 18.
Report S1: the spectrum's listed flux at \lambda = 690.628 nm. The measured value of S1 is 20.04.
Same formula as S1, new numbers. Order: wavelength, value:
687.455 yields 17.86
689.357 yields 19.49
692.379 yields 20.47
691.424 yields 20.48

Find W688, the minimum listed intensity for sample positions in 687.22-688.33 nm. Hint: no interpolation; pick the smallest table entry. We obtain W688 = 17.7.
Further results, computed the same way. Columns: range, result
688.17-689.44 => 17.81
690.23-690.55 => 19.1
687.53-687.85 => 18.21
